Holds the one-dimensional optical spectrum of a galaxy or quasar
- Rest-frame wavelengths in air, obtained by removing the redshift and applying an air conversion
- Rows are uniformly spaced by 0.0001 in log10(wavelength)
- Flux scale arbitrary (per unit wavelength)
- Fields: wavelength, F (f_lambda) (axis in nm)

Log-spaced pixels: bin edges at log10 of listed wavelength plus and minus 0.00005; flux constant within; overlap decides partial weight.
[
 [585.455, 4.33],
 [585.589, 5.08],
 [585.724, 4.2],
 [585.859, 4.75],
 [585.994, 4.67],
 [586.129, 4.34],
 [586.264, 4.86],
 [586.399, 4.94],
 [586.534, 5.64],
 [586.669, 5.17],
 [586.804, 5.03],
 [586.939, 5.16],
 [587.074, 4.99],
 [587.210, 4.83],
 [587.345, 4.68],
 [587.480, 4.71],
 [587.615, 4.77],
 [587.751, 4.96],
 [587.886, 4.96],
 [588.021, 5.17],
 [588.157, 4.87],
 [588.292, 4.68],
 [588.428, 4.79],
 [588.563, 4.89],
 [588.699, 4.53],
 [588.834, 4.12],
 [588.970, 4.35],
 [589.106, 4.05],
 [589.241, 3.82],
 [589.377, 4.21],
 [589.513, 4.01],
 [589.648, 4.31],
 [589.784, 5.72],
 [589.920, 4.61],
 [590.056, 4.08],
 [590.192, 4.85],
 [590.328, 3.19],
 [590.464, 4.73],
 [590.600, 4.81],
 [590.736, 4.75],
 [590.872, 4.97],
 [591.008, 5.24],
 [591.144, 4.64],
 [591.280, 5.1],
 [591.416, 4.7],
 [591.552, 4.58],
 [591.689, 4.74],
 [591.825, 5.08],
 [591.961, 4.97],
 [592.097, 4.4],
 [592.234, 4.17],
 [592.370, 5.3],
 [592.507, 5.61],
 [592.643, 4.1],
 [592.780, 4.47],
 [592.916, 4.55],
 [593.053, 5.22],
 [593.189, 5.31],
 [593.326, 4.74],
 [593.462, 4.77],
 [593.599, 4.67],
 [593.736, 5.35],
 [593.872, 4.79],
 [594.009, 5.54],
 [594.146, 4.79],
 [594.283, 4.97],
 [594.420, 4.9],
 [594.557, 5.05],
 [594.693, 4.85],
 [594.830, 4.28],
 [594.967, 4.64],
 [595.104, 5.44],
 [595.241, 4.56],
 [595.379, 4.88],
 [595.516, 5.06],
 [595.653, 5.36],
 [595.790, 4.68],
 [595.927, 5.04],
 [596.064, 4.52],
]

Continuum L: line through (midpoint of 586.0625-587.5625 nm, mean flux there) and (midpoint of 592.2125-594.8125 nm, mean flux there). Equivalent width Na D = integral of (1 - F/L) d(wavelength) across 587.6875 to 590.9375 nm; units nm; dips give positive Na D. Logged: 0.24 nm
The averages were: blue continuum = 4.94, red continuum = 4.9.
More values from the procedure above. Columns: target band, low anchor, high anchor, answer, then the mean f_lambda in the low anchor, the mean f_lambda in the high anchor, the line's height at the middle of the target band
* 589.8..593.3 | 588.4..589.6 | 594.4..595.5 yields -0.17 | 4.29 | 4.83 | 4.52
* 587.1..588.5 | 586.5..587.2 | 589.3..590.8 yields 0.03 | 5.14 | 4.47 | 4.94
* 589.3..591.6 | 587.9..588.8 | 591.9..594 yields 0.10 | 4.81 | 4.85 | 4.82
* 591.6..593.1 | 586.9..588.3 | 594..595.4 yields 0.03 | 4.89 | 4.87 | 4.88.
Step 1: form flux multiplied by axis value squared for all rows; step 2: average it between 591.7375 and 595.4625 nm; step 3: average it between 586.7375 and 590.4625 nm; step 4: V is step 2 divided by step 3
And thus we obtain 1.07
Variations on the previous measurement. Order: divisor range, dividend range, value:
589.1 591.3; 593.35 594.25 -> 1.11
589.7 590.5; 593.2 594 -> 1.11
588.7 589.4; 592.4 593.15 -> 1.18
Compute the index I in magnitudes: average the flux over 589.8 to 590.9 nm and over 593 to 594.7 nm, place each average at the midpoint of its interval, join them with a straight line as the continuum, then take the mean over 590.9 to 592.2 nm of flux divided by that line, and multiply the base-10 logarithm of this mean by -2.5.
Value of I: -0.03 mag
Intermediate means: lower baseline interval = 4.54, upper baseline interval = 5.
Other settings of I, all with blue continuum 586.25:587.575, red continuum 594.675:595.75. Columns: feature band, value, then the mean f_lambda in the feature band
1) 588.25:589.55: 0.147 mag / 4.34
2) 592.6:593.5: 0.035 mag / 4.76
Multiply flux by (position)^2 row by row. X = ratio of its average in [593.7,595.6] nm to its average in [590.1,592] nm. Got 1.1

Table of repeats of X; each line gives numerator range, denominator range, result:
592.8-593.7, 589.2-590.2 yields 1.11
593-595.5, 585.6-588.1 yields 1.04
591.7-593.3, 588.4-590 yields 1.10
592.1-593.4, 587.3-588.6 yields 1.01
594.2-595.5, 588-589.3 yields 1.10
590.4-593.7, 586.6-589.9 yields 1.04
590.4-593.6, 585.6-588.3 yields 1.01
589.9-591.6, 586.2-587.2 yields 0.92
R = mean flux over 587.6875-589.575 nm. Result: 4.53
